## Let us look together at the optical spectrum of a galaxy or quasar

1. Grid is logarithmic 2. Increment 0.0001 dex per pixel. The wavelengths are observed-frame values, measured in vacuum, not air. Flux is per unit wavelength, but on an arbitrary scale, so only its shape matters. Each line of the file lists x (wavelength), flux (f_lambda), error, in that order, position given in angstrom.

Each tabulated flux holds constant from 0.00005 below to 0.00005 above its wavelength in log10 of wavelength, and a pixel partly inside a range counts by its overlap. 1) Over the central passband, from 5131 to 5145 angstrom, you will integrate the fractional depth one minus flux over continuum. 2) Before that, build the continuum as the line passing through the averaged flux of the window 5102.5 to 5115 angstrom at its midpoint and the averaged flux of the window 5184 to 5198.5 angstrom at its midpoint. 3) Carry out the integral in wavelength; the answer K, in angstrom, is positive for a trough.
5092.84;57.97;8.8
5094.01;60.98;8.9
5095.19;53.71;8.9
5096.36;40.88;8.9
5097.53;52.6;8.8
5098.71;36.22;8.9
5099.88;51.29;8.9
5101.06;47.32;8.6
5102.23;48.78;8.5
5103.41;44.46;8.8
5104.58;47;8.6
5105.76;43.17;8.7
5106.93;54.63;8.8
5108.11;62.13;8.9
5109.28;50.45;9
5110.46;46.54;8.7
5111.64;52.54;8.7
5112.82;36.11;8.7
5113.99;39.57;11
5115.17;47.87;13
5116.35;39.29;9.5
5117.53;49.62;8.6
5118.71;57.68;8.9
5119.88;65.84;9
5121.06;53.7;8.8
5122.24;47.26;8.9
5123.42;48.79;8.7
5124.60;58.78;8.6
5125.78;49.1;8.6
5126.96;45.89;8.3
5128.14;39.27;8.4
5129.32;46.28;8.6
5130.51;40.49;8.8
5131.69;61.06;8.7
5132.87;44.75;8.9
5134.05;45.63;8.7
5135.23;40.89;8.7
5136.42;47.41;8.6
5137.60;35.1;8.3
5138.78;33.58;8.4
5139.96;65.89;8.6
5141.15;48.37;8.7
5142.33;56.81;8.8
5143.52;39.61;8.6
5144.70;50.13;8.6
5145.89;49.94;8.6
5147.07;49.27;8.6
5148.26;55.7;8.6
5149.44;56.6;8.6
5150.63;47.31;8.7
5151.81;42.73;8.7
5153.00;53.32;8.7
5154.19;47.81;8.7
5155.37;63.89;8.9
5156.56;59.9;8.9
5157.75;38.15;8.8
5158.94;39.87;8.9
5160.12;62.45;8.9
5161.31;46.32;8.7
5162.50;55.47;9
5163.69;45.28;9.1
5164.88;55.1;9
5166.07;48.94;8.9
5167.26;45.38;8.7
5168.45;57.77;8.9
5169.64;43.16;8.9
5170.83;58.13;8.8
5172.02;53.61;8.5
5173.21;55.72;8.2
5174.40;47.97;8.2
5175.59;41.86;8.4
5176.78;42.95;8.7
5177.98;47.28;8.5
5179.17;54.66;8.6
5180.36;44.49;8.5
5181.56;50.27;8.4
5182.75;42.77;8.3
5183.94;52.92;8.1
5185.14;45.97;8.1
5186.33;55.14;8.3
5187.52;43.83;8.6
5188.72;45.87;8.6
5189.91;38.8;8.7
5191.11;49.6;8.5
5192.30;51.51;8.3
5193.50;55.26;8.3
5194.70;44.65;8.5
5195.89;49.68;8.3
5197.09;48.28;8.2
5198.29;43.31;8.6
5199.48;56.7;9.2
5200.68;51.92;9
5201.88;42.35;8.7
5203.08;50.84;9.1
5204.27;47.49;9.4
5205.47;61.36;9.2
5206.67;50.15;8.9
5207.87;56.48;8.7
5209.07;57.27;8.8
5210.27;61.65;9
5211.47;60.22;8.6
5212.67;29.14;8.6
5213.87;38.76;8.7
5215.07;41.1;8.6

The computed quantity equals 0.13 angstrom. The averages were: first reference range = 47.7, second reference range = 47.9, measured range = 47.3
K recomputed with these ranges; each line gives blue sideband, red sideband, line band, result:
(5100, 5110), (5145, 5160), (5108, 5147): 1.6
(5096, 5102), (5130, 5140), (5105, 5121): -1.4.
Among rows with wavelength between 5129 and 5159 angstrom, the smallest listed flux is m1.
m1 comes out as 33.58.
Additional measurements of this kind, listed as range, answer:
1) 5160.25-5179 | 41.86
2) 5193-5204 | 42.35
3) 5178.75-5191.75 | 38.8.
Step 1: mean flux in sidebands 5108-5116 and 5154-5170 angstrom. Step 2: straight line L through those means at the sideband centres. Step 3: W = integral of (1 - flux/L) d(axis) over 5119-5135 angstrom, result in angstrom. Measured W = -0.6 angstrom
